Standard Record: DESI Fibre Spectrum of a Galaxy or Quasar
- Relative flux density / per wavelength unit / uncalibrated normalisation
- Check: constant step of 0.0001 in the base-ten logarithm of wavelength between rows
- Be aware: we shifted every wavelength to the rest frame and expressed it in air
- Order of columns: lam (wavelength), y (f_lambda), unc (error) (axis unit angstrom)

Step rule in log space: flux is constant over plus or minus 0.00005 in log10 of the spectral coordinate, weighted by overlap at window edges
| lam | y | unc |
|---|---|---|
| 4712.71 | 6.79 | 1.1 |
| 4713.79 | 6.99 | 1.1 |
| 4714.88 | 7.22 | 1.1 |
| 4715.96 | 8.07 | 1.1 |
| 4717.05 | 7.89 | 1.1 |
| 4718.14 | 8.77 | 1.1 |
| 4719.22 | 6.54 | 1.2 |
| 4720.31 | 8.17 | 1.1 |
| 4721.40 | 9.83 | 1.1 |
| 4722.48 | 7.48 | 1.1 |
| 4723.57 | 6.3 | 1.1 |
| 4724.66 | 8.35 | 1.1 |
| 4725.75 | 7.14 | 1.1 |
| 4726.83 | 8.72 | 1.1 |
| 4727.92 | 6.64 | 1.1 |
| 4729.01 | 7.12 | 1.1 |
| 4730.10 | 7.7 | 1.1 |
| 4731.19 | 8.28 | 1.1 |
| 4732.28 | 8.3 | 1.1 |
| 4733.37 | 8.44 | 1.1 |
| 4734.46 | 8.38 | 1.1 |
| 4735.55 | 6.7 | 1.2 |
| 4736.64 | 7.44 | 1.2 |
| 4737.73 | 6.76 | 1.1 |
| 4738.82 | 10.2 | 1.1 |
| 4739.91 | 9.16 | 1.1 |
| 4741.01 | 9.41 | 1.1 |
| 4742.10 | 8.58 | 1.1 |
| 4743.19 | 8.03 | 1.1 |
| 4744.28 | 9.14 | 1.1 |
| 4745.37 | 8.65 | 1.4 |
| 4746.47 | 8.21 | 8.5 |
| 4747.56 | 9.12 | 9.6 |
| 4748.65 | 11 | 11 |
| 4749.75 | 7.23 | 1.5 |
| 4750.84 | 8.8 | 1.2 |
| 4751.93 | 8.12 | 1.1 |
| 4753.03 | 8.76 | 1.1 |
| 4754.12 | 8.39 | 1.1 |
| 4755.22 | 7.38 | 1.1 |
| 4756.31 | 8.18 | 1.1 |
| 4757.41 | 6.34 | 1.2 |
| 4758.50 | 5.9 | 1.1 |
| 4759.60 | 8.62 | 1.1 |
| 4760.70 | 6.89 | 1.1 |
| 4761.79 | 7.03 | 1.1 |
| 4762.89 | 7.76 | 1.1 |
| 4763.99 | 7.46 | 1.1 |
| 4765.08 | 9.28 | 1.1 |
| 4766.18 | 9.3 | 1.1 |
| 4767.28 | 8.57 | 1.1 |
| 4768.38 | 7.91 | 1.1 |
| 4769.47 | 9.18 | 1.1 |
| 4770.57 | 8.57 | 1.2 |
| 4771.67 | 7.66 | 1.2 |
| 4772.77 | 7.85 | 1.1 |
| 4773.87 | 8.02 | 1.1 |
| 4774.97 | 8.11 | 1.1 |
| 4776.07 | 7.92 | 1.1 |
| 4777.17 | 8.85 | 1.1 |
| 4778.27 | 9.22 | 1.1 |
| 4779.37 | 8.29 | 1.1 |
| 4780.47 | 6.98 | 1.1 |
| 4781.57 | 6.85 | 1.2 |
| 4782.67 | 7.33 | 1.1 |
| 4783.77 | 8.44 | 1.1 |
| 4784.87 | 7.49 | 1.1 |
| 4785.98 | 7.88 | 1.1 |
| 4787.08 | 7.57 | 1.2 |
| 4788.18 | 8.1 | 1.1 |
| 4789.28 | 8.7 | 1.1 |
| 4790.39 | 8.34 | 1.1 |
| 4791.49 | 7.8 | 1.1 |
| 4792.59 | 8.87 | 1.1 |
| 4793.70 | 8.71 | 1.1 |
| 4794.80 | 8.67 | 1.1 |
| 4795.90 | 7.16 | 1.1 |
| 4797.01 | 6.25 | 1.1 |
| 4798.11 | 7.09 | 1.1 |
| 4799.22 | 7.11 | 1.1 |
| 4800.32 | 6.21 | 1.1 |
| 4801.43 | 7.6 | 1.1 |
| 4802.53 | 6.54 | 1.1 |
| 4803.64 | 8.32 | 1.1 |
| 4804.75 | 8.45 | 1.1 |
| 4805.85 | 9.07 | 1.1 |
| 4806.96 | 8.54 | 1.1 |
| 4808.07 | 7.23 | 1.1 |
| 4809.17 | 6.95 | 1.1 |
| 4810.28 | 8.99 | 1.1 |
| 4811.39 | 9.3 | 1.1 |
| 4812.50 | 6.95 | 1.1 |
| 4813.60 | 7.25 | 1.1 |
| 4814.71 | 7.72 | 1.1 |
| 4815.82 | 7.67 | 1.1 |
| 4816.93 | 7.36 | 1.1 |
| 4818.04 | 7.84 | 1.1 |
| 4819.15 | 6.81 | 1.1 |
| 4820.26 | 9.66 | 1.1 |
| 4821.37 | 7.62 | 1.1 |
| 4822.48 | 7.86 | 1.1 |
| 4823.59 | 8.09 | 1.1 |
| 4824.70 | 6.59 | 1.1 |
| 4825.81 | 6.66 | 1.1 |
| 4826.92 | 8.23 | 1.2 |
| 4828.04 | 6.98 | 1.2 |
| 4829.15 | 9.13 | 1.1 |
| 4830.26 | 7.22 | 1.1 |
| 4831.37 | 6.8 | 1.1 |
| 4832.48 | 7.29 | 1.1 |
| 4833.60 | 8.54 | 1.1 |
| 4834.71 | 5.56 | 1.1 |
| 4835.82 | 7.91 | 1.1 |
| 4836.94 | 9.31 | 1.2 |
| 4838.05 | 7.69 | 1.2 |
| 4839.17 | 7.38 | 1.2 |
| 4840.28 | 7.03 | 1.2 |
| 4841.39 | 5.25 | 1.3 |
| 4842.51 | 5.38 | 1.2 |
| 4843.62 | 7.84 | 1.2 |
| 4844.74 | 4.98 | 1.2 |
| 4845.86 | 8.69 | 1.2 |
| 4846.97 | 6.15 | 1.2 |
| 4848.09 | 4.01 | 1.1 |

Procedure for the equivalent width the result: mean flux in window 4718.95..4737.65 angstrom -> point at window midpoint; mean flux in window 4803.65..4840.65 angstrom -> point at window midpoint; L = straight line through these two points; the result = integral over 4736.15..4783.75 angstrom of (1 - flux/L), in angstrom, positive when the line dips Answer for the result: -2.8 angstrom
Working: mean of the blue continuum 7.73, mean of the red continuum 7.76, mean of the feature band 8.2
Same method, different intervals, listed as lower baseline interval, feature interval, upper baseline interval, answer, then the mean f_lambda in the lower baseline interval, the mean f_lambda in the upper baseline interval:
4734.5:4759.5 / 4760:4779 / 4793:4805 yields -0.74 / 8.26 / 7.45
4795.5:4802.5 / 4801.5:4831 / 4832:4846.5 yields -3.45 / 6.87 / 7.13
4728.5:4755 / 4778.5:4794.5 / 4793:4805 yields -0.70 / 8.4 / 7.45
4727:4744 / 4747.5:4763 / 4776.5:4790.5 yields 0.24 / 8.11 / 7.99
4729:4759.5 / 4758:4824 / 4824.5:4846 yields -1.71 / 8.23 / 7.2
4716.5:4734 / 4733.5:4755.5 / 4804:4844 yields -1.91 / 7.86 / 7.62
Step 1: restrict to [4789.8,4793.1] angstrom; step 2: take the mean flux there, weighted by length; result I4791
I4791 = 8.33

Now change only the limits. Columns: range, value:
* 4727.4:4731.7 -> 7.43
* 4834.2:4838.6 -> 7.64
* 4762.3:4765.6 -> 8.15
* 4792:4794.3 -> 8.77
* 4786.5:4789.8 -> 8.13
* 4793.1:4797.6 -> 7.7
